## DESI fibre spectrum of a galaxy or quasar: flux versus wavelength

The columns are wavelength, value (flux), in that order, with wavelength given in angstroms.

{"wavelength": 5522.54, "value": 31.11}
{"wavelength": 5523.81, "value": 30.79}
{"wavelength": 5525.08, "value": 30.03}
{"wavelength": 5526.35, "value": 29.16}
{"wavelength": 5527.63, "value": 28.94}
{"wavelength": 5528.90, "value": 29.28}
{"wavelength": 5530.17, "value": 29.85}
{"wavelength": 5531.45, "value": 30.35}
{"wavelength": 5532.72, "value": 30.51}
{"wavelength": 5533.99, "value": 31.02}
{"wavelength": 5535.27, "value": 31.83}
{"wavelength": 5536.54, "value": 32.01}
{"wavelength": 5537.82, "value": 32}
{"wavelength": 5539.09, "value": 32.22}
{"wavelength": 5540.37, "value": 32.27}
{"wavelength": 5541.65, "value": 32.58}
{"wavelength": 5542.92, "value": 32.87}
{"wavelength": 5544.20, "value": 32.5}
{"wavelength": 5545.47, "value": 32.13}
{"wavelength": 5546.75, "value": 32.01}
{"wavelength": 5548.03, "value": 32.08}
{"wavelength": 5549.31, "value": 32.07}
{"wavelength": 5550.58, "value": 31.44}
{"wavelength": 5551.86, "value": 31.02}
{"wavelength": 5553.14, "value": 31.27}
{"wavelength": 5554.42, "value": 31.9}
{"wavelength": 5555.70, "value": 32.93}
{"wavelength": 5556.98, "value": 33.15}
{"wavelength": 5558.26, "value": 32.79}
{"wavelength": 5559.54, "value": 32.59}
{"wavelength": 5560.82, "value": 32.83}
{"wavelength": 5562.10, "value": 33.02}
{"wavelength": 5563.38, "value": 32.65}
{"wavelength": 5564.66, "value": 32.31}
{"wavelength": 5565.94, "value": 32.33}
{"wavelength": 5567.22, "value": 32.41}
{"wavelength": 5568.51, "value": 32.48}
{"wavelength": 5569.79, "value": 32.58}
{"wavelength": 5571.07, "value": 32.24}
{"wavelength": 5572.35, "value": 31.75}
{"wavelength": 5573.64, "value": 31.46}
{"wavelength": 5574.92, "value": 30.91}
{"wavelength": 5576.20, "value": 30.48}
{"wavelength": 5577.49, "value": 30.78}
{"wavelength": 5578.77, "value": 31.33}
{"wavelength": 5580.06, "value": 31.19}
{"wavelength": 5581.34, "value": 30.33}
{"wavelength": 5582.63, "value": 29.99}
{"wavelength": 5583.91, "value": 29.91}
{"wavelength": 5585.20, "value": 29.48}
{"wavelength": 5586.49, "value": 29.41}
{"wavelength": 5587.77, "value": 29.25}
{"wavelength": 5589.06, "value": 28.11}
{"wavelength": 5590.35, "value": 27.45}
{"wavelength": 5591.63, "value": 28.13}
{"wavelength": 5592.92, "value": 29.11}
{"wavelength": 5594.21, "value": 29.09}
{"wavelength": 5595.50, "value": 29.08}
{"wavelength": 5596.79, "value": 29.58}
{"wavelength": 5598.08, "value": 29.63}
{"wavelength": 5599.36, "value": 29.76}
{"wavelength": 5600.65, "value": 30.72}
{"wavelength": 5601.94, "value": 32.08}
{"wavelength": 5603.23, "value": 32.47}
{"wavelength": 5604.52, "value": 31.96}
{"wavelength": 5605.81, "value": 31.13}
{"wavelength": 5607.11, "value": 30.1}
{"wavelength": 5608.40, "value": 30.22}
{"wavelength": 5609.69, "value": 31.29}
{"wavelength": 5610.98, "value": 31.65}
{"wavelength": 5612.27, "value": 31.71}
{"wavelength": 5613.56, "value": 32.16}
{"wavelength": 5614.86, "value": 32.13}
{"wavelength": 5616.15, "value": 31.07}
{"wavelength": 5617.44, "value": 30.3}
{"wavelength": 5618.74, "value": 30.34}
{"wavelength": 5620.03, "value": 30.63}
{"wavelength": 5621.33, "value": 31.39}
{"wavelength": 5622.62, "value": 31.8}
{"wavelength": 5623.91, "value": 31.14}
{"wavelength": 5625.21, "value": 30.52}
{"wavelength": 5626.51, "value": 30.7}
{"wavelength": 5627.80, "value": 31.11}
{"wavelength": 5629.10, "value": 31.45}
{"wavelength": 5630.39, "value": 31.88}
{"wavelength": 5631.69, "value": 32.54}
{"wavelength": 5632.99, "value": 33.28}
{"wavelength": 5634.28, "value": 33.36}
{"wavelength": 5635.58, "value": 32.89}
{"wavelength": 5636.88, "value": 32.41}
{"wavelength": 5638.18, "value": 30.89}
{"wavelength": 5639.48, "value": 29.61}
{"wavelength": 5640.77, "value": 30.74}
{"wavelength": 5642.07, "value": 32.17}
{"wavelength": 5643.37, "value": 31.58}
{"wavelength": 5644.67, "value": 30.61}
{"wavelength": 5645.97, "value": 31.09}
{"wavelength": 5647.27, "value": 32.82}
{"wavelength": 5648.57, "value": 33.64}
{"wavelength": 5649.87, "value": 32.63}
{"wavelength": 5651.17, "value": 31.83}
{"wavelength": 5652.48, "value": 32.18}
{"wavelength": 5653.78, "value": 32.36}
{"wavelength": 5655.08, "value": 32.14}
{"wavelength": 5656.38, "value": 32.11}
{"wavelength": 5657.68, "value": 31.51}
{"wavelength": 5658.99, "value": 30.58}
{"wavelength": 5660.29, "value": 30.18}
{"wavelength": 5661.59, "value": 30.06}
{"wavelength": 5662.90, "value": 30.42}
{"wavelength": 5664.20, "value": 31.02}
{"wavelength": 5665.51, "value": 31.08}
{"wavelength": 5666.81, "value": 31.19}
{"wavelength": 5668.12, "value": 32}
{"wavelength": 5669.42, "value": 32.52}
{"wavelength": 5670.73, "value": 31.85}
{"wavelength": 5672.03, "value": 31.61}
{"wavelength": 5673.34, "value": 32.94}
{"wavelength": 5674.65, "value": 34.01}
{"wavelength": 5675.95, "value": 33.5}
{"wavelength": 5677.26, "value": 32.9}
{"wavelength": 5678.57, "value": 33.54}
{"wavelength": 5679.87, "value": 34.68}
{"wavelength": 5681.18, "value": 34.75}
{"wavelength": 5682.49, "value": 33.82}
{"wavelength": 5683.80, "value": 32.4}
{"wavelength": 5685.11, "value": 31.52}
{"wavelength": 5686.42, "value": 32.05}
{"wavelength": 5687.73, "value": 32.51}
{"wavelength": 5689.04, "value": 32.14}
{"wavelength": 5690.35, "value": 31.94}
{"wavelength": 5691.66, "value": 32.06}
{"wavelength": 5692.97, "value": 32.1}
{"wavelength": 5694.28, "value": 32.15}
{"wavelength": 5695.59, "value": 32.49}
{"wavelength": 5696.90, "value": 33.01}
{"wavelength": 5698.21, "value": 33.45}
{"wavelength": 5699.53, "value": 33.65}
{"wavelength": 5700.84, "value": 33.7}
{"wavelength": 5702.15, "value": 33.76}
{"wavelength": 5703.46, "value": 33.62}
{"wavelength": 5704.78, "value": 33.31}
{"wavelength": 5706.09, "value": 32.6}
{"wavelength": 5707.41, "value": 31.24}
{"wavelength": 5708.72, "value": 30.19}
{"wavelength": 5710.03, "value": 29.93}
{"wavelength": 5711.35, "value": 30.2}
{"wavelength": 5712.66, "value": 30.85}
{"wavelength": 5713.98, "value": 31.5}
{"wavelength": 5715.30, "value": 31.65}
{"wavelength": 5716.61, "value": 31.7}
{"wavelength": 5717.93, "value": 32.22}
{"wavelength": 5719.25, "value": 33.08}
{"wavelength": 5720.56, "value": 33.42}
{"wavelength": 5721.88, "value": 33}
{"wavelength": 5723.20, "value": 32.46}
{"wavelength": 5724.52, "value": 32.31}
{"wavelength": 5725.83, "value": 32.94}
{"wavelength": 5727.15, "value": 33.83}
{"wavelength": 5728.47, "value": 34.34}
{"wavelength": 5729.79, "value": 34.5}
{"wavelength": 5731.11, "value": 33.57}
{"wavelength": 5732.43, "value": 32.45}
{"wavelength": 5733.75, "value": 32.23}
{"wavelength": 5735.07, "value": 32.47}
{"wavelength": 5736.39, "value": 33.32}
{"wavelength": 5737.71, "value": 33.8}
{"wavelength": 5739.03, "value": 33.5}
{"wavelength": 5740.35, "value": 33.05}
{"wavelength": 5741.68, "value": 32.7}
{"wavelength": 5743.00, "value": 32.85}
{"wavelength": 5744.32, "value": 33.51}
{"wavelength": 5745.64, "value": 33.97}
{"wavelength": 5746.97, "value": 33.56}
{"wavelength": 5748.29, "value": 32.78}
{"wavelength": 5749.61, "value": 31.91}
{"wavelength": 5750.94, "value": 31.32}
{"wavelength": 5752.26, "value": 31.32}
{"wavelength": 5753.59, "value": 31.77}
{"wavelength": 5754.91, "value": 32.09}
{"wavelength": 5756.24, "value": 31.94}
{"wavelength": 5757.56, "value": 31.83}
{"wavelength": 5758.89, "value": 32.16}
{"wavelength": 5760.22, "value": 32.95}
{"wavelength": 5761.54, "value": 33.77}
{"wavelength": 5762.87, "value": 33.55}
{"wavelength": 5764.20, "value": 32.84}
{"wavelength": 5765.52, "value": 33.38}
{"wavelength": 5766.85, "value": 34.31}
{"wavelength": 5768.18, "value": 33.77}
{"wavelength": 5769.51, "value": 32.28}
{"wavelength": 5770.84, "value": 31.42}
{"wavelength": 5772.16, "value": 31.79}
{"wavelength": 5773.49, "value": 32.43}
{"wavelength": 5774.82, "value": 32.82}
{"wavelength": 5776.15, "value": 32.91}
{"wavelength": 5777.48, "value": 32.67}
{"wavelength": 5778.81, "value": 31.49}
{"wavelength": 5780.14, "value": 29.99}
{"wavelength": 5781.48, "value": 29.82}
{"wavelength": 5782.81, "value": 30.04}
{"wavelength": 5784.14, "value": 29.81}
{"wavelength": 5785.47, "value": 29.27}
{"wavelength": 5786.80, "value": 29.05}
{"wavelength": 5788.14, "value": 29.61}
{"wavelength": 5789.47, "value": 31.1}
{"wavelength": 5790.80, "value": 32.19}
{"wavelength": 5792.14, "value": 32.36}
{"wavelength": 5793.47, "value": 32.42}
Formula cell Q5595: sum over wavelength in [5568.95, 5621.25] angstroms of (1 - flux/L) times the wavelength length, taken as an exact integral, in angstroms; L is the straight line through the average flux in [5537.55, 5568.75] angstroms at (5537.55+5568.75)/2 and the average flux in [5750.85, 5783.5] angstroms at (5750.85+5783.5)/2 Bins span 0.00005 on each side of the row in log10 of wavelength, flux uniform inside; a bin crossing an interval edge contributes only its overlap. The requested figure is 2.83 angstroms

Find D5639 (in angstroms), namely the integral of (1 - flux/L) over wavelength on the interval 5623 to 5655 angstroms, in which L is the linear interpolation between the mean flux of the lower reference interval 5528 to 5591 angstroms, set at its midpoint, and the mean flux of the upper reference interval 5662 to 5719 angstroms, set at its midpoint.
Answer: 0.1 angstroms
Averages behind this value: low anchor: 31.4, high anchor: 32.3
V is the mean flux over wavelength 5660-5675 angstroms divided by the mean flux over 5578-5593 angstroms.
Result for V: 1.1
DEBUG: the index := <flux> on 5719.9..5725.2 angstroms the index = 32.9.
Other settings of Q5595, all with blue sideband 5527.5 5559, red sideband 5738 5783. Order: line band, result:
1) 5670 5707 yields -0.8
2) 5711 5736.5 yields -0.2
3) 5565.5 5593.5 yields 1.2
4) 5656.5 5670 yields 0.4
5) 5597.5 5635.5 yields 0.7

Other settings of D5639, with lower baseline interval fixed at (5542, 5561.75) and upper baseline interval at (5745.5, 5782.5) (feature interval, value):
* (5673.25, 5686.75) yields -0.4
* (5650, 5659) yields 0.1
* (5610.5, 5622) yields 0.4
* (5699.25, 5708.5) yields -0.2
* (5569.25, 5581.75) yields 0.4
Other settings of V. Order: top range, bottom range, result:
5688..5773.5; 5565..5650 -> 1.05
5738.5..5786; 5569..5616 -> 1.06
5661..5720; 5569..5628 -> 1.06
